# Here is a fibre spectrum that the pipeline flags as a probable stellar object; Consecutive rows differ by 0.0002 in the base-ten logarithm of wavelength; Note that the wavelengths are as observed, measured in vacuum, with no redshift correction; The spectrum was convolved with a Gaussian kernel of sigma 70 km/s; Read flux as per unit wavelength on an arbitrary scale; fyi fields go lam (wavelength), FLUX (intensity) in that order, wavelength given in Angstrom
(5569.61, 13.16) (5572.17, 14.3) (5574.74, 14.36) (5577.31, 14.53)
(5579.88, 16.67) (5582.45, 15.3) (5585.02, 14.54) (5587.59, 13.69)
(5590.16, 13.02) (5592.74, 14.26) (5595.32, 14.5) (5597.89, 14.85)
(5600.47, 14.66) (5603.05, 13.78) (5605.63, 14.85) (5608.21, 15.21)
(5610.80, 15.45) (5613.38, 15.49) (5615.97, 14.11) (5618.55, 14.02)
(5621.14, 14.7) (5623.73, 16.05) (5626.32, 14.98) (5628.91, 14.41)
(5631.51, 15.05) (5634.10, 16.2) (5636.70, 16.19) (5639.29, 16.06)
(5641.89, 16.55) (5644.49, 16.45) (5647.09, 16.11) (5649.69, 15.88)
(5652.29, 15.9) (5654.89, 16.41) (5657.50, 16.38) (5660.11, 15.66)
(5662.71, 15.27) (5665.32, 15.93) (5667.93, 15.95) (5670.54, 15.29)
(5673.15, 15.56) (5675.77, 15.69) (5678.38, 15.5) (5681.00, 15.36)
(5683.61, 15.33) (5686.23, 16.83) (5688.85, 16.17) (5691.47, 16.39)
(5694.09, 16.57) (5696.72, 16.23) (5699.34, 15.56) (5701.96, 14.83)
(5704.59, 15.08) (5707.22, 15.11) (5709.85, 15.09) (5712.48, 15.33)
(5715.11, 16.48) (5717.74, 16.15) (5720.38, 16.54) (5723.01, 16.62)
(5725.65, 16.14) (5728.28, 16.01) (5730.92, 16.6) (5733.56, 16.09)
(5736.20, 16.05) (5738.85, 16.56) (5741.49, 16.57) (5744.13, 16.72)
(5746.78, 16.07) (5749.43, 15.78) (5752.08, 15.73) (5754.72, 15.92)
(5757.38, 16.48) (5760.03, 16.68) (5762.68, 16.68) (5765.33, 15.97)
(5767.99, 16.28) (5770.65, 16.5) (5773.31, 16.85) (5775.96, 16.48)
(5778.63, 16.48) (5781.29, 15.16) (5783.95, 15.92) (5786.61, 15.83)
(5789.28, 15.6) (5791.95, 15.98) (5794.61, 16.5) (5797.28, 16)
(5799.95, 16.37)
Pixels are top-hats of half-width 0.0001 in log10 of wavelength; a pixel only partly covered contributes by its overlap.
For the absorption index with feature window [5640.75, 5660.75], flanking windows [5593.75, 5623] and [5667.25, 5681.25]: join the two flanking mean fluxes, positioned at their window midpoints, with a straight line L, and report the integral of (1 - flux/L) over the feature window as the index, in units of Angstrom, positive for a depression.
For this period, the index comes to -1.22 Angstrom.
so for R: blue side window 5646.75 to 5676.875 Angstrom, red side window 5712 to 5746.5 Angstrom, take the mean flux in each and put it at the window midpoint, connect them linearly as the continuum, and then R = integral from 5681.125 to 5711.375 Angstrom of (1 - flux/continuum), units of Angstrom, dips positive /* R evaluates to 0.7 Angstrom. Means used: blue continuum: 15.8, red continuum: 16.3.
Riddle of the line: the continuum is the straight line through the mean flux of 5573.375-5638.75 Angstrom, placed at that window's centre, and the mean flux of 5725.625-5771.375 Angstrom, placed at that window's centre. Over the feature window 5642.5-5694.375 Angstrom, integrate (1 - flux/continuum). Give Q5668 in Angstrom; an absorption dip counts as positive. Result -1.54 Angstrom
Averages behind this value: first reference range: 14.8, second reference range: 16.3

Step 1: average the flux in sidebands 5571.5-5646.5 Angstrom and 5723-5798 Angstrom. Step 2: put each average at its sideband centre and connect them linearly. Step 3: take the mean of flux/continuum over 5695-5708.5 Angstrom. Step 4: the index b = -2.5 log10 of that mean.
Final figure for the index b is 0.02 mag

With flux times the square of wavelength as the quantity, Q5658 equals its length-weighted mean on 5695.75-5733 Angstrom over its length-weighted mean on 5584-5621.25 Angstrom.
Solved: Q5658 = 1.14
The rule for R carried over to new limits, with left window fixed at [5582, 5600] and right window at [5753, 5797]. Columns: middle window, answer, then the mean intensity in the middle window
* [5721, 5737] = -0.56 Angstrom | 16.3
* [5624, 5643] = -1.19 Angstrom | 15.6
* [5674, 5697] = -1.09 Angstrom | 16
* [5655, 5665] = -0.57 Angstrom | 15.9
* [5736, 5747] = -0.42 Angstrom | 16.5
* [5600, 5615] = -0.46 Angstrom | 14.9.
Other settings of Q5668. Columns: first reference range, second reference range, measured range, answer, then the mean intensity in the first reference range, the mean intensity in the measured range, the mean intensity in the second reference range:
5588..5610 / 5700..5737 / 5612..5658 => -2.4 Angstrom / 14.4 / 15.6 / 15.9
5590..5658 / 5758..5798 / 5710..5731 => -0.4 Angstrom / 15.3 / 16.2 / 16.2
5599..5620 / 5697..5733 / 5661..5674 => -0.2 Angstrom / 14.7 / 15.6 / 15.8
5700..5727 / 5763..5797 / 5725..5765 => -0.8 Angstrom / 15.7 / 16.3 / 16.1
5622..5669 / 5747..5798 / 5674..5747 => 0.1 Angstrom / 15.8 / 16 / 16.1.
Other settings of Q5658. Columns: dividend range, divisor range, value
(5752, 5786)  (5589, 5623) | 1.18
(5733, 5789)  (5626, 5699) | 1.06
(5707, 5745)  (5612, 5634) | 1.12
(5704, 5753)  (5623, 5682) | 1.05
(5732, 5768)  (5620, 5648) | 1.08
